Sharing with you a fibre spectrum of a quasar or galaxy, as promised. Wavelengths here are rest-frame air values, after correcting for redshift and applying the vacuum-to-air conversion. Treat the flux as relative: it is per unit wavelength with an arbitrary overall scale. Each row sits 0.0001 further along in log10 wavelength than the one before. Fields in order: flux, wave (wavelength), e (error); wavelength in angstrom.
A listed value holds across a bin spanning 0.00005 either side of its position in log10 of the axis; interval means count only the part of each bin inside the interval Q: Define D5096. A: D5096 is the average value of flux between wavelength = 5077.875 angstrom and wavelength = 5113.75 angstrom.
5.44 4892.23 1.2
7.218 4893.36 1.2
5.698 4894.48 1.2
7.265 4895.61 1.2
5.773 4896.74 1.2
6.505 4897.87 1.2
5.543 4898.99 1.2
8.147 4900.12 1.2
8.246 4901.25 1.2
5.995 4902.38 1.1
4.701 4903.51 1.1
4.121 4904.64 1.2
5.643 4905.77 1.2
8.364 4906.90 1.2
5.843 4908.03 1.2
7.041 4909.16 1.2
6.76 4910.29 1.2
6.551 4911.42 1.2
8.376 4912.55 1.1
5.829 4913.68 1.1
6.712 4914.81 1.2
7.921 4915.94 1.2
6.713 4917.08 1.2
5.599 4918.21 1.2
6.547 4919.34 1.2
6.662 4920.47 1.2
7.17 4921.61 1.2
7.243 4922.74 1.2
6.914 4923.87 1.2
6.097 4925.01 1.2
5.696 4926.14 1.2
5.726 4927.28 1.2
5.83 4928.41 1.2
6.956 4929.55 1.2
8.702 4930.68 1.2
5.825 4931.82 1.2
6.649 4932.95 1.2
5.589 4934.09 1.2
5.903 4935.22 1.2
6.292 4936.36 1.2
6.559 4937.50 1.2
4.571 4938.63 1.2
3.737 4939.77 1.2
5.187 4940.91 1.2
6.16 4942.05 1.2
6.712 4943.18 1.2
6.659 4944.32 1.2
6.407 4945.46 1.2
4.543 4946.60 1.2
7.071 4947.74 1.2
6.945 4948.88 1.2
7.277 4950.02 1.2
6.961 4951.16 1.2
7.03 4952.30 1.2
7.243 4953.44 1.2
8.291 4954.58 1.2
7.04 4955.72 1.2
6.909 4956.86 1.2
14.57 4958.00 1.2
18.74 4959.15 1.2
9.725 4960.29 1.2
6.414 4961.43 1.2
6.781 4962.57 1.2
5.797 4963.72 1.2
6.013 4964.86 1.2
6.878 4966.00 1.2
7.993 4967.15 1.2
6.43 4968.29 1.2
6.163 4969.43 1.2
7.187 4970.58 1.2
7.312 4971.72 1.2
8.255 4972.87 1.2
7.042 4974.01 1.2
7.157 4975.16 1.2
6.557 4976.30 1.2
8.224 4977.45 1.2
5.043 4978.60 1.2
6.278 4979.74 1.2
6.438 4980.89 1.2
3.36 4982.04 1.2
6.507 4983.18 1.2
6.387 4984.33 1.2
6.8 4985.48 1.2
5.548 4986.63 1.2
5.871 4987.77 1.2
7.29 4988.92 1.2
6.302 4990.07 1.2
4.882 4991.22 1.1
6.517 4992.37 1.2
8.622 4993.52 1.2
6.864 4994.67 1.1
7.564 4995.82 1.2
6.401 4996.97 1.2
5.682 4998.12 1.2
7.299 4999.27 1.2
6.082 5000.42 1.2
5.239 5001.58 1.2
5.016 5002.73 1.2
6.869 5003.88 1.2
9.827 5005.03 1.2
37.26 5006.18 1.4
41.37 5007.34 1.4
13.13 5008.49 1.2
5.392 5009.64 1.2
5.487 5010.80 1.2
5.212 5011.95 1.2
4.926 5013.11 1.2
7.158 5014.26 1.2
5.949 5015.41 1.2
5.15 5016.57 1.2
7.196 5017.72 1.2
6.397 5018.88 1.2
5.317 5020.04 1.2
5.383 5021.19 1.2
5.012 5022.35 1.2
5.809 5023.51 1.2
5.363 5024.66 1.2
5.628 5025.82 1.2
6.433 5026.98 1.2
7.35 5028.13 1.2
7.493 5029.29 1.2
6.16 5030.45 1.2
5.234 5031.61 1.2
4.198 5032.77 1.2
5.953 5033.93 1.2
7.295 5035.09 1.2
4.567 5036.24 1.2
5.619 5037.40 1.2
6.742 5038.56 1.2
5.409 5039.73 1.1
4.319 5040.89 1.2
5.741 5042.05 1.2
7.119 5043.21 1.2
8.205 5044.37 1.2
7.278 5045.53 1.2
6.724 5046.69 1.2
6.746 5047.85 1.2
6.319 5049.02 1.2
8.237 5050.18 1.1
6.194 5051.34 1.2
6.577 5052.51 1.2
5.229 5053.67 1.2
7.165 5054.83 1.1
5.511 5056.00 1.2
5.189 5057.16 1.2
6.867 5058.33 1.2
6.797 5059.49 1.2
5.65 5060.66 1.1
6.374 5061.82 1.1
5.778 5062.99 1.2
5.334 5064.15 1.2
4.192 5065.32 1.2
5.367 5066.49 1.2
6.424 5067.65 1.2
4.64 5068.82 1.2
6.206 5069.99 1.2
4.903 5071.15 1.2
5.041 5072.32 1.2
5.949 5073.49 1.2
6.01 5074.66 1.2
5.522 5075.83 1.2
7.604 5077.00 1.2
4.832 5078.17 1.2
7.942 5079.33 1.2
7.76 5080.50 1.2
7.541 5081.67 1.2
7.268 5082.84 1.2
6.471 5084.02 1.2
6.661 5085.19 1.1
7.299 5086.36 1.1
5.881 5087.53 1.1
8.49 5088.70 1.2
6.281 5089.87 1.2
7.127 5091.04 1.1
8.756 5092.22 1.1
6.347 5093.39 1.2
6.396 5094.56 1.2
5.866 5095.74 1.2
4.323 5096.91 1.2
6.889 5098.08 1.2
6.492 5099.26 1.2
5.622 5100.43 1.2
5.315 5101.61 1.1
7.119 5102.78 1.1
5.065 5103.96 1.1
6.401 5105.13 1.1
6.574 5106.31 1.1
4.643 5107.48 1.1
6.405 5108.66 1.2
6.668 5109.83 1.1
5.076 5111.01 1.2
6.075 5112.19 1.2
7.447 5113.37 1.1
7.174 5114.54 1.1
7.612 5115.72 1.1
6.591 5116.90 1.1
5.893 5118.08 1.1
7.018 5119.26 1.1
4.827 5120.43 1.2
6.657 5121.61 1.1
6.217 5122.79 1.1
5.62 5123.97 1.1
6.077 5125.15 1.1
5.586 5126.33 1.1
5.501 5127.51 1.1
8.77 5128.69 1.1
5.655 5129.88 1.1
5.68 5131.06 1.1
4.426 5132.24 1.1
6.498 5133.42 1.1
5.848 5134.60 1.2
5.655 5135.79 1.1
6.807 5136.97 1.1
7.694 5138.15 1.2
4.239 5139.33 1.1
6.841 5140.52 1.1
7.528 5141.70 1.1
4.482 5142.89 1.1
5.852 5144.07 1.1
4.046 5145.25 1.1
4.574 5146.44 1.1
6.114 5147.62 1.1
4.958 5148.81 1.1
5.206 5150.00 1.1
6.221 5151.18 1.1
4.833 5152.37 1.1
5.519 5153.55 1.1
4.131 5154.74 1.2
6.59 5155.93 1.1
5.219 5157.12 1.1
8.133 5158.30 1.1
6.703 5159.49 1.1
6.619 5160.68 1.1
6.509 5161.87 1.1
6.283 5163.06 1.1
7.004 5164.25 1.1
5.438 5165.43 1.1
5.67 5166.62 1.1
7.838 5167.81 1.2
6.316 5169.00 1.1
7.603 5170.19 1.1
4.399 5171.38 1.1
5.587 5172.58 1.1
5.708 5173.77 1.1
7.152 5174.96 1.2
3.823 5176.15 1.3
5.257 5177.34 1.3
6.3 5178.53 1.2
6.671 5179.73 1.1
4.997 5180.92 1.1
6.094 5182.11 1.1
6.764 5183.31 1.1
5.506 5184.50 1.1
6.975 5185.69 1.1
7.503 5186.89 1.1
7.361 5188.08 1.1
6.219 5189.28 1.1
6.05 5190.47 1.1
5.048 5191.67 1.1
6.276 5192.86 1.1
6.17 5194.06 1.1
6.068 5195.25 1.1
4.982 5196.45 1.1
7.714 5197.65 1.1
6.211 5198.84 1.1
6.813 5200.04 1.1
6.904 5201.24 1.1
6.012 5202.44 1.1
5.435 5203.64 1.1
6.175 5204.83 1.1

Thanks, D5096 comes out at 6.49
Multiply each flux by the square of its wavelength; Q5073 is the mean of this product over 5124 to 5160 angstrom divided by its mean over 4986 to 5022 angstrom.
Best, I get 0.72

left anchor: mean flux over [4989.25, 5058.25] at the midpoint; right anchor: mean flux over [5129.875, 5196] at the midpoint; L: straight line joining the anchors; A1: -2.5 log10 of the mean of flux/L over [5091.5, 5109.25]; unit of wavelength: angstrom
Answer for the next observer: 0.08 mag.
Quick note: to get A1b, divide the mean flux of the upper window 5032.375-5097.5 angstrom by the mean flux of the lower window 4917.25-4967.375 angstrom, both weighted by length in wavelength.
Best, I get 0.9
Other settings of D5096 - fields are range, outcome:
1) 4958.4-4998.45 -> 7.04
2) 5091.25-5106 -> 6.24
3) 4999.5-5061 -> 7.52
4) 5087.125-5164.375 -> 6.13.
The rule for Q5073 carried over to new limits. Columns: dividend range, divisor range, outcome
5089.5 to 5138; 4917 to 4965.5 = 0.96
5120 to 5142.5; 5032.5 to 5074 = 1.05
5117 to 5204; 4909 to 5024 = 0.88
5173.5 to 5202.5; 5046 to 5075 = 1.09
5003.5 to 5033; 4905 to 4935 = 1.40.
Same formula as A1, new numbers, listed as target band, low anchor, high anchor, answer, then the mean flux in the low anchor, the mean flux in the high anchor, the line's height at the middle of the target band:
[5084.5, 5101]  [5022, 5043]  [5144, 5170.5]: -0.124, 5.83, 5.96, 5.89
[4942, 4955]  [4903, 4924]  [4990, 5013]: 0.172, 6.56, 10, 7.94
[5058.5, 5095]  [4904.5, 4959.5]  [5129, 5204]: -0.002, 6.87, 6.02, 6.35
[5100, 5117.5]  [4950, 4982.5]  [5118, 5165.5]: -0.002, 7.57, 5.95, 6.25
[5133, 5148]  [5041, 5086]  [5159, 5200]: 0.069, 6.28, 6.21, 6.23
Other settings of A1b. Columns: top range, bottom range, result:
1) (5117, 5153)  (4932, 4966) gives 0.82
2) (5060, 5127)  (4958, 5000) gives 0.88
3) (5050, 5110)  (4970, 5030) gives 0.81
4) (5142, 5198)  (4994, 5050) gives 0.78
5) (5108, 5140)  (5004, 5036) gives 0.71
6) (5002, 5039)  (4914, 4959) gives 1.22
